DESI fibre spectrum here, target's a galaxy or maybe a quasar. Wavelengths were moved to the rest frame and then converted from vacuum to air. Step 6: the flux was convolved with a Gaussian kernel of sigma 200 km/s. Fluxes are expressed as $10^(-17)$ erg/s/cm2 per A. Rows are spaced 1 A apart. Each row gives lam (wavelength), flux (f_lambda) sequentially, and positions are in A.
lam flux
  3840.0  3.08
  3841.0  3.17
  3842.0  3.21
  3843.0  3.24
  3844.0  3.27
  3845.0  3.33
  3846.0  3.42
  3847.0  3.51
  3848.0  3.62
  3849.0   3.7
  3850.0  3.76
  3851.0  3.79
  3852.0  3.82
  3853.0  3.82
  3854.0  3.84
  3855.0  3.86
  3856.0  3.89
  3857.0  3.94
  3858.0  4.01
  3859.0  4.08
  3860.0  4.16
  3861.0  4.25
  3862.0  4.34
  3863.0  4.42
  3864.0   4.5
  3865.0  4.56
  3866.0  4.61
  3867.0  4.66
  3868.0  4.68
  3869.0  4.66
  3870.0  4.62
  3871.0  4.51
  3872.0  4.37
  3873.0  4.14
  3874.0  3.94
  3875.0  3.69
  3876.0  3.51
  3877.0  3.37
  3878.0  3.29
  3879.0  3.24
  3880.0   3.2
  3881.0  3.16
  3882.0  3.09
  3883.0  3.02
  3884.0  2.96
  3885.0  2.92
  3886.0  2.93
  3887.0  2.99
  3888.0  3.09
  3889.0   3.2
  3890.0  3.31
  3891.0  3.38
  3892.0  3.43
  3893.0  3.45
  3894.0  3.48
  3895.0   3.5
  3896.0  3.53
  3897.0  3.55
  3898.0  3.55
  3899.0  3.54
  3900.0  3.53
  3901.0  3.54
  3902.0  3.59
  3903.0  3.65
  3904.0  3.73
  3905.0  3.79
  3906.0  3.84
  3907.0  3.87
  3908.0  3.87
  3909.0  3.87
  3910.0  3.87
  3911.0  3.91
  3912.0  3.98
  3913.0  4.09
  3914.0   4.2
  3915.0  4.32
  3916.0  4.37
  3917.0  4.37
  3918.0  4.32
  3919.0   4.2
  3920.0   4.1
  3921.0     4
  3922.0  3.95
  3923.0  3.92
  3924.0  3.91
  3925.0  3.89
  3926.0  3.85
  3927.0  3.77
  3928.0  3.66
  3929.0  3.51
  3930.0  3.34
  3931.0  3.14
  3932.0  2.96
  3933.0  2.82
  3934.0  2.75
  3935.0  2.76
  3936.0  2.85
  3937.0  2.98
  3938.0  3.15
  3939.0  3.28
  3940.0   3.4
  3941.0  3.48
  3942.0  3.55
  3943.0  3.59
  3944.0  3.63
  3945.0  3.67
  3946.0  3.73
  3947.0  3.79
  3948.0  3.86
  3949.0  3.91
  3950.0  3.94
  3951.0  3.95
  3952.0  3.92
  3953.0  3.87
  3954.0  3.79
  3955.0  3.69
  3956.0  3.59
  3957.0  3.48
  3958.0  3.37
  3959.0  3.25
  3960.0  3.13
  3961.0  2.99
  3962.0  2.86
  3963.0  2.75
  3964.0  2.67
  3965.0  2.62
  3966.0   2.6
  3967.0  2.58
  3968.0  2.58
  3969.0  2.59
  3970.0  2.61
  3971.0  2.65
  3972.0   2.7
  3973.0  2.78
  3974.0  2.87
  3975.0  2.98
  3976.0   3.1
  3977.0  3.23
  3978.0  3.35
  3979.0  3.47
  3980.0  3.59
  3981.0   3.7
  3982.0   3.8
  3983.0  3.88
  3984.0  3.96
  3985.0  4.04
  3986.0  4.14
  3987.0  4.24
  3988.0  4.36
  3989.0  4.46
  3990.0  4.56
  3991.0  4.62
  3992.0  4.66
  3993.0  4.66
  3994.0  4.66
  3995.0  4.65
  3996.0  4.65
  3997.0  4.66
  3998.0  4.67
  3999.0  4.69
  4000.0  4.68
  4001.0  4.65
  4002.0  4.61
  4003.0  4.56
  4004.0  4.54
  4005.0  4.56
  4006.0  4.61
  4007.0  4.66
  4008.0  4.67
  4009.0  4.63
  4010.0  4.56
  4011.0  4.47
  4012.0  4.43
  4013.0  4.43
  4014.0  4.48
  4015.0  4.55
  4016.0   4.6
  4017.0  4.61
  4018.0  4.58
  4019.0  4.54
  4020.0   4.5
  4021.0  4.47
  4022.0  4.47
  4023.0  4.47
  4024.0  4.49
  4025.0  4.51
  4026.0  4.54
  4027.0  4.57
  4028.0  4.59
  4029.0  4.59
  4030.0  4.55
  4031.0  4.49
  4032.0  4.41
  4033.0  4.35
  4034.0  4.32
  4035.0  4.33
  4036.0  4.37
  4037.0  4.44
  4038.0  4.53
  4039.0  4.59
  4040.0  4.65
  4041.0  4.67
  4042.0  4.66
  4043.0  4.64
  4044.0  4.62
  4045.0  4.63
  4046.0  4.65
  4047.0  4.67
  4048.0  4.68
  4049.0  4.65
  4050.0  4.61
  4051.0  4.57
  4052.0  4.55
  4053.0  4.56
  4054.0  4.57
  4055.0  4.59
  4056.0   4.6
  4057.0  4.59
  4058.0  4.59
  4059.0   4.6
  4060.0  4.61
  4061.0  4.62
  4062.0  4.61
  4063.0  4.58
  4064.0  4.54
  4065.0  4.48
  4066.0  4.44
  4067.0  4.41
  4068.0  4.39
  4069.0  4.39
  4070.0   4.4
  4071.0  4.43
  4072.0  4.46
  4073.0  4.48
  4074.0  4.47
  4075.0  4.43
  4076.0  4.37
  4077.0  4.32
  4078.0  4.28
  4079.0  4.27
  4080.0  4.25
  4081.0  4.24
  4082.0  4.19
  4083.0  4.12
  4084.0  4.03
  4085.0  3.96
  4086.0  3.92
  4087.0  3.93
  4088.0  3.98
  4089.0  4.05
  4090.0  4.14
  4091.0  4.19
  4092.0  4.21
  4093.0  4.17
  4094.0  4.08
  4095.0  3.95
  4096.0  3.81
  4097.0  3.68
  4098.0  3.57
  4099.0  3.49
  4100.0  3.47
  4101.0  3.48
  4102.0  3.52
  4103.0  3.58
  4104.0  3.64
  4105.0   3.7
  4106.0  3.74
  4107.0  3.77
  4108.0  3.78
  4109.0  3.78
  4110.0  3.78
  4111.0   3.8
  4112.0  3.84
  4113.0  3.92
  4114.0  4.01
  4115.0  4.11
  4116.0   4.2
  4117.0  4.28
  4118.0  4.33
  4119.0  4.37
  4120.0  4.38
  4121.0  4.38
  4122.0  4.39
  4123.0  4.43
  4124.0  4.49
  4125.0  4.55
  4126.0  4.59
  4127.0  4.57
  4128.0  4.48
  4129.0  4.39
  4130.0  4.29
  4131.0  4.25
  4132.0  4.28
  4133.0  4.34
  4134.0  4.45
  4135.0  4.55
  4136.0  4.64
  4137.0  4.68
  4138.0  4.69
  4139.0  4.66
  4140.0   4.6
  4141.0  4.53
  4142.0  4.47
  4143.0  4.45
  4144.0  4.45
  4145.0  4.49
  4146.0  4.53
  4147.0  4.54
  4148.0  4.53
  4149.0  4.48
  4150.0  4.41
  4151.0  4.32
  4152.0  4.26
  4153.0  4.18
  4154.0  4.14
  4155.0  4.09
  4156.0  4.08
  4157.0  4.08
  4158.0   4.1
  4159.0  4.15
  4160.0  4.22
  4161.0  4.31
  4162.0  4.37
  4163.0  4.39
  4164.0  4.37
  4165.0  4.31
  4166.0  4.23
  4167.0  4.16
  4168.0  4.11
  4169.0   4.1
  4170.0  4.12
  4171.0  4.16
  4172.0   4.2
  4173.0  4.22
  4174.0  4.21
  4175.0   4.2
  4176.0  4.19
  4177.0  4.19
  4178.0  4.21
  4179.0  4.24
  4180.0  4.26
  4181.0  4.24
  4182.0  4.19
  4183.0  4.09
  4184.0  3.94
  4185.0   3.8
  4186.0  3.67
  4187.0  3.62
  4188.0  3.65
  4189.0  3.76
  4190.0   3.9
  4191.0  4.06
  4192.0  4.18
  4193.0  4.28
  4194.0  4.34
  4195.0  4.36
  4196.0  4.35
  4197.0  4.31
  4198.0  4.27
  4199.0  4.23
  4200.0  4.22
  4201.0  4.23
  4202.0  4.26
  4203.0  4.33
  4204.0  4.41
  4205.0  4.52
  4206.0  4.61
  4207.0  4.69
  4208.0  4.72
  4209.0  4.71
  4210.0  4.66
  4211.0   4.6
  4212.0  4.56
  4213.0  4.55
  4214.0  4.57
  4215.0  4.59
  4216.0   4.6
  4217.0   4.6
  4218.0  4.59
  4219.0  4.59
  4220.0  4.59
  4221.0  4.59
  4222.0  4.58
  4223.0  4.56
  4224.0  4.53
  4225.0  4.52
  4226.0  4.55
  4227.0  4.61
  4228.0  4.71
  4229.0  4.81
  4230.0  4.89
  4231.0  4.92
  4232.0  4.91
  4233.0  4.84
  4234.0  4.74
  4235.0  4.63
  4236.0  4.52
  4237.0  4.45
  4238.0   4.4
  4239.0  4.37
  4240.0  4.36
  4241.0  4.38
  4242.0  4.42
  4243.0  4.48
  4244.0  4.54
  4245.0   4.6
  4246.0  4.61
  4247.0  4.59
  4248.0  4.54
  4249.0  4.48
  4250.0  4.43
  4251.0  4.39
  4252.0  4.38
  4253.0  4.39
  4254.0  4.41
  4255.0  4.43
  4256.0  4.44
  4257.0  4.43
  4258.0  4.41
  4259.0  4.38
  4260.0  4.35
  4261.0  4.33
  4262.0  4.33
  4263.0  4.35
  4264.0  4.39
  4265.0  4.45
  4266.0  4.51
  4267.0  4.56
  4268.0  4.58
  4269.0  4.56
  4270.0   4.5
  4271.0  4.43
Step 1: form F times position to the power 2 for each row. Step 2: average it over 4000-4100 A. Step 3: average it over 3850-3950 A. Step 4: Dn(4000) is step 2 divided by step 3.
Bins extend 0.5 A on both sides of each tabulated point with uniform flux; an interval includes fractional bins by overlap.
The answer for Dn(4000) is 1.3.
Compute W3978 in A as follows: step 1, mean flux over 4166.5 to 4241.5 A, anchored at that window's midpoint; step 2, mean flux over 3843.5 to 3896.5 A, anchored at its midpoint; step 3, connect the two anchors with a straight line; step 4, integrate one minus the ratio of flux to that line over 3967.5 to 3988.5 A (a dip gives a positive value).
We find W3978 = 3.1 A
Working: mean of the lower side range 3.73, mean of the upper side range 4.37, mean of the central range 3.36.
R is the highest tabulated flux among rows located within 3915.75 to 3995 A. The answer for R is 4.66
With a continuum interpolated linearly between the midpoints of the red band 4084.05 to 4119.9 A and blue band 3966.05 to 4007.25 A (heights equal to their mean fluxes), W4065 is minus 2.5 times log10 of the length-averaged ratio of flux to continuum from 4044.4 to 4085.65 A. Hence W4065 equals -0.14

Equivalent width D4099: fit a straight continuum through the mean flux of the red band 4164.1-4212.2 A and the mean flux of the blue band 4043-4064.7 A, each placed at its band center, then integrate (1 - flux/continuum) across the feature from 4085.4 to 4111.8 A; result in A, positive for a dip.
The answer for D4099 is 3.9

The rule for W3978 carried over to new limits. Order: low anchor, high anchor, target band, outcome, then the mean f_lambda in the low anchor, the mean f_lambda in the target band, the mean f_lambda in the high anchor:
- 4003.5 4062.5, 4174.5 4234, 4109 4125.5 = 1.0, 4.55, 4.19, 4.39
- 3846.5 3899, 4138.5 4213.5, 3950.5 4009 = 2.5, 3.75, 3.77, 4.27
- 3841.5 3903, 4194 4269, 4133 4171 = -0.2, 3.7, 4.36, 4.51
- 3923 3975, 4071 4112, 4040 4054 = -3.2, 3.28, 4.63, 3.98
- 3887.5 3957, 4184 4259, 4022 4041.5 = -2.8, 3.65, 4.5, 4.44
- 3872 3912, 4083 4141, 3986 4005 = -4.0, 3.49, 4.58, 4.11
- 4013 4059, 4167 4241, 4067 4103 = 3.3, 4.55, 4.09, 4.37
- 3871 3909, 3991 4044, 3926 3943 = 2.7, 3.49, 3.24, 4.56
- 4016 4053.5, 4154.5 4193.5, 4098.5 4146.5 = 0.8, 4.54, 4.2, 4.12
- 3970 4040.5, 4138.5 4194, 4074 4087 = 0.1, 4.27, 4.2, 4.21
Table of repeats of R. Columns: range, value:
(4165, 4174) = 4.31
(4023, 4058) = 4.68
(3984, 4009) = 4.69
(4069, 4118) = 4.48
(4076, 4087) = 4.37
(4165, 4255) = 4.92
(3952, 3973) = 3.92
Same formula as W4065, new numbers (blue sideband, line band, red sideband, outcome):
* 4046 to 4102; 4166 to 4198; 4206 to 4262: 0.09 mag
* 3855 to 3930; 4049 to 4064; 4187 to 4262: -0.11 mag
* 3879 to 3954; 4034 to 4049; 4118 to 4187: -0.15 mag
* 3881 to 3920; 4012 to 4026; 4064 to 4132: -0.15 mag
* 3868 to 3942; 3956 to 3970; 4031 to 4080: 0.34 mag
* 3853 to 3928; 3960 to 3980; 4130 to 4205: 0.35 mag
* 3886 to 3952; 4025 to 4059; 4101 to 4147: -0.14 mag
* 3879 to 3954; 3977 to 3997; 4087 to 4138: -0.11 mag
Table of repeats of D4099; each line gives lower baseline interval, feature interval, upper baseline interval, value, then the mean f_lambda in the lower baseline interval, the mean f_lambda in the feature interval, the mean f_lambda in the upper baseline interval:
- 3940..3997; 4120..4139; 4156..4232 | -1.64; 3.58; 4.47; 4.33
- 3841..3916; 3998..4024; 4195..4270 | -3.45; 3.74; 4.56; 4.51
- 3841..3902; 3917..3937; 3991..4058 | 2.18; 3.69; 3.57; 4.57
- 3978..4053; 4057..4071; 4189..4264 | -0.12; 4.47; 4.51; 4.48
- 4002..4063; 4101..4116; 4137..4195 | 2.00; 4.55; 3.79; 4.23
